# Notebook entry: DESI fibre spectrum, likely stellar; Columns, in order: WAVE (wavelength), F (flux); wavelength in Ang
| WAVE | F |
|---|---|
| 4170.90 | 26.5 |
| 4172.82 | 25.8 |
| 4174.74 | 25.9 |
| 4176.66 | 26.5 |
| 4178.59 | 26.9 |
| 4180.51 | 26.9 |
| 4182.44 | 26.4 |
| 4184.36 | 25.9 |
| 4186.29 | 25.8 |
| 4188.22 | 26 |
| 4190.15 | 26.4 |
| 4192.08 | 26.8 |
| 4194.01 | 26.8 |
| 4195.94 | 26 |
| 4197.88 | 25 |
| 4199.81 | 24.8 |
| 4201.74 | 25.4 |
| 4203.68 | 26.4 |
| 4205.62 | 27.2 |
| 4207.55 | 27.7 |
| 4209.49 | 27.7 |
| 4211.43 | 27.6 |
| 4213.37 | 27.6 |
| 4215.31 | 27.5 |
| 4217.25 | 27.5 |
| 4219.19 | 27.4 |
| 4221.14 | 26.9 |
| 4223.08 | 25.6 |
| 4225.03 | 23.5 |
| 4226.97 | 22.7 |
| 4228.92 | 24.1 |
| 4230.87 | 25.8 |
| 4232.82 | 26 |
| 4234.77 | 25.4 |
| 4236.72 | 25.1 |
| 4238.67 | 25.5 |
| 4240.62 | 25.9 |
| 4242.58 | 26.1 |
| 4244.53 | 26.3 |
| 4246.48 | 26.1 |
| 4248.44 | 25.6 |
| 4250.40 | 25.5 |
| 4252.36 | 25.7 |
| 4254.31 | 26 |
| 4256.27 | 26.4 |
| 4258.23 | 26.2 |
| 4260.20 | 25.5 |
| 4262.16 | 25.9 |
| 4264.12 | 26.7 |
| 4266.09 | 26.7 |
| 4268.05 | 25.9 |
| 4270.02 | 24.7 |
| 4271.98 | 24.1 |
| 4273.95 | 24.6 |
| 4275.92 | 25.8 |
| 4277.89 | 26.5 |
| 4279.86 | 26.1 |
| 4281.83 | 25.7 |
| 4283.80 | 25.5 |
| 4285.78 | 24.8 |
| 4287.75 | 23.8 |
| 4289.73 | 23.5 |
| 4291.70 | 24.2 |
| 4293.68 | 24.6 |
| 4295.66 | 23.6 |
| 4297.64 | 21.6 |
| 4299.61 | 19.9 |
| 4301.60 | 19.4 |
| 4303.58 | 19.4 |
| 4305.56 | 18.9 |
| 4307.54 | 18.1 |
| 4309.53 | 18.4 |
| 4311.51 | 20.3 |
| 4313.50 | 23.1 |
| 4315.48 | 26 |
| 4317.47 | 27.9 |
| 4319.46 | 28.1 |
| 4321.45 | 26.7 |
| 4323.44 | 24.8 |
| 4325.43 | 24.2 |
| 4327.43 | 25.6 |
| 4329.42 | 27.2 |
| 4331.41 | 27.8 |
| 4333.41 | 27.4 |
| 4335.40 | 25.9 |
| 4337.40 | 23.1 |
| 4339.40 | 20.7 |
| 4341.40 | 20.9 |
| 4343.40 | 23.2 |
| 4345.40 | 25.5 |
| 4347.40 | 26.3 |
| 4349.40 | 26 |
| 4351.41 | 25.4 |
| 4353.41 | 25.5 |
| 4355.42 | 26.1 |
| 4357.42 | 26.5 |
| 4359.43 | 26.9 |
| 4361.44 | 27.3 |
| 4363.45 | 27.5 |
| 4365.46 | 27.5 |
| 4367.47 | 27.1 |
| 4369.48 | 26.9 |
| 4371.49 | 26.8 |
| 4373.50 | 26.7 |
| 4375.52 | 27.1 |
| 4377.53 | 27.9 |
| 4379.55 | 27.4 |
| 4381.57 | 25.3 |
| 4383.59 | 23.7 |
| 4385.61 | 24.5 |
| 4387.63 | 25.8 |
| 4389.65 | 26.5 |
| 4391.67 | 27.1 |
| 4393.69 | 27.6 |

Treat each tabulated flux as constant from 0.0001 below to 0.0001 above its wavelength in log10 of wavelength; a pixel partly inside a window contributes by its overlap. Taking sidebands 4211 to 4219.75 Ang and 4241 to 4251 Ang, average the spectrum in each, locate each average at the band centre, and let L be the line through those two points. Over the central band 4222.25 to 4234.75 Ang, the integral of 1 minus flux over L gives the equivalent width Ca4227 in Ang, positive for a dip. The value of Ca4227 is 1.0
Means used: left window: 27.5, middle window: 24.7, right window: 25.9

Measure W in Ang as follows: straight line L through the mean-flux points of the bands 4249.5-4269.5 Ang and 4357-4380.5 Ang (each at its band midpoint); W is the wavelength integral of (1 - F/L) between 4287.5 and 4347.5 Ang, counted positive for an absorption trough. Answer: 7.0 Ang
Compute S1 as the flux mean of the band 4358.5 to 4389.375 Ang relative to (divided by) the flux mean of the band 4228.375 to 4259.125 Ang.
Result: 1.0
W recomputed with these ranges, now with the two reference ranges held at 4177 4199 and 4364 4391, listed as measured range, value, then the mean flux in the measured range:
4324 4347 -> 1.45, 24.7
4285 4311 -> 4.79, 21.5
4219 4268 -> 1.16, 25.7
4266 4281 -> 0.48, 25.5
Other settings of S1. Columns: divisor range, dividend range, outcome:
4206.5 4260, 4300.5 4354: 0.92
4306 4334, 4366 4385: 1.08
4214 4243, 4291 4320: 0.86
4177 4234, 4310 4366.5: 0.97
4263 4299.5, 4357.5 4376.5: 1.09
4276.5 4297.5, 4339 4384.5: 1.05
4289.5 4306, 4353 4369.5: 1.24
